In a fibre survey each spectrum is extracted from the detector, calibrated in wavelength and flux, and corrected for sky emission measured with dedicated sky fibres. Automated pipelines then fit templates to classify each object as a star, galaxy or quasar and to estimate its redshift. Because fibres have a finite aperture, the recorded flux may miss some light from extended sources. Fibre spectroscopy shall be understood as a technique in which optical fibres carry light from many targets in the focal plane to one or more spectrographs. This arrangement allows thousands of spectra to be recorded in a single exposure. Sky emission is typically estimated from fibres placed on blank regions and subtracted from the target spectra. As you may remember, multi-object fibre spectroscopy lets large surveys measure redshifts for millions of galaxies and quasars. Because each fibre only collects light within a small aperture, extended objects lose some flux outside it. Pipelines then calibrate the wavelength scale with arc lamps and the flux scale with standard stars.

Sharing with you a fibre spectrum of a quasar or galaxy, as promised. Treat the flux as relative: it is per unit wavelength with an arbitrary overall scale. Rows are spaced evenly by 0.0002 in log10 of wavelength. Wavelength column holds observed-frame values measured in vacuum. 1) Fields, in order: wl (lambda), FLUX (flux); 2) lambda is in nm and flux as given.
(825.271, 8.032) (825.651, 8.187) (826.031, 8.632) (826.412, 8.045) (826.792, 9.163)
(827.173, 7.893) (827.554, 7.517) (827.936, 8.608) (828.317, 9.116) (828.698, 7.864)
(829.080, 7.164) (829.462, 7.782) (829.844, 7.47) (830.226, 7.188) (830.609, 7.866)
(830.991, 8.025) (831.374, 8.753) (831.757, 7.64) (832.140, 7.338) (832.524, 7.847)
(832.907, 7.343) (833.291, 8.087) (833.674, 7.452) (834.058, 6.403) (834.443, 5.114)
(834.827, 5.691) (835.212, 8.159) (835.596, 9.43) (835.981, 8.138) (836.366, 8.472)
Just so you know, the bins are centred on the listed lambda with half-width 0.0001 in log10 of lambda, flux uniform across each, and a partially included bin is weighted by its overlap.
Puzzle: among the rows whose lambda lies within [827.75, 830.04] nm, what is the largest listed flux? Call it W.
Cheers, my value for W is 9.116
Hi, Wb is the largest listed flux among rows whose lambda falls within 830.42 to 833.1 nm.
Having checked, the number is 8.753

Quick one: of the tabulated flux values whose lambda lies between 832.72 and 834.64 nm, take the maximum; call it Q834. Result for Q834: 8.087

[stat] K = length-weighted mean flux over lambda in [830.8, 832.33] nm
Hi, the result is 7.94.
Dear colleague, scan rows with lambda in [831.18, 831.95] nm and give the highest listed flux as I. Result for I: 8.753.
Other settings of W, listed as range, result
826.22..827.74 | 9.163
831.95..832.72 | 7.847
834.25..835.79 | 9.43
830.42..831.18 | 8.025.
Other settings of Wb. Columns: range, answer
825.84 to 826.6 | 8.632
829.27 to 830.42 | 7.782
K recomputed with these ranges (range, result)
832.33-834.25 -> 7.43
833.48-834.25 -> 6.94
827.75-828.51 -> 8.87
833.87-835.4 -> 6.33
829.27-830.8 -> 7.58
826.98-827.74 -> 7.71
